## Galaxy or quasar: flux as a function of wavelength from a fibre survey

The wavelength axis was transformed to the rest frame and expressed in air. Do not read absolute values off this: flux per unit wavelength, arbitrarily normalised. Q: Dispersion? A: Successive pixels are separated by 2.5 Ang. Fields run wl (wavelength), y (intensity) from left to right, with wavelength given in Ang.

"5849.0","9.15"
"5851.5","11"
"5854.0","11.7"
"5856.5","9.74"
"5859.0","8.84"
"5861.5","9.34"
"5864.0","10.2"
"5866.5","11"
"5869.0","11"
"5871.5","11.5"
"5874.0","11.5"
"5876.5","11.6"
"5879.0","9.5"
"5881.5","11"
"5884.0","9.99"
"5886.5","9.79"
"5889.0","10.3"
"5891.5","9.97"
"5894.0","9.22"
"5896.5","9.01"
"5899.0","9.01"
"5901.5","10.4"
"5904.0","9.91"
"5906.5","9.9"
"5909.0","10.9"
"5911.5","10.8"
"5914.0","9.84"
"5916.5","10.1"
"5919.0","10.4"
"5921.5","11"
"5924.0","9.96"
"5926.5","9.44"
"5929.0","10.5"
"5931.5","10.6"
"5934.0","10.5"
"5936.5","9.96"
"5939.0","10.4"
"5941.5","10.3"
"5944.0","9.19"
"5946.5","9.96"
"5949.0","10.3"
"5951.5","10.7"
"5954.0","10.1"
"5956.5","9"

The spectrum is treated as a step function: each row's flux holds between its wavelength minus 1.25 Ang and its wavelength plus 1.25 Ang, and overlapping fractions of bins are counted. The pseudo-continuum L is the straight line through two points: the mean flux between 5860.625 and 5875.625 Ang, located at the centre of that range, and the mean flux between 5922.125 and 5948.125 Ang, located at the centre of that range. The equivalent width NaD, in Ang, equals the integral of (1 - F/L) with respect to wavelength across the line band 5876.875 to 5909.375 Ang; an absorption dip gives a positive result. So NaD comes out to 1.9 Ang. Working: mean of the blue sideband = 10.8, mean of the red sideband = 10.1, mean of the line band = 9.93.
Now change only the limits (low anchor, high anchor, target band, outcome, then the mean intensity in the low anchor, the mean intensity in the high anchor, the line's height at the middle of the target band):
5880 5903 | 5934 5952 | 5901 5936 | -1.1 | 9.85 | 10.1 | 9.99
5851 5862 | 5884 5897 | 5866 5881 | -1.7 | 10.1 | 9.73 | 9.92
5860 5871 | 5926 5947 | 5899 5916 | 0.1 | 10.4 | 10.1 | 10.2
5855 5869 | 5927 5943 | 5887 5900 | 0.8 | 9.96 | 10.3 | 10.1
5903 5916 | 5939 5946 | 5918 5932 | -0.3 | 10.3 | 9.88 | 10.1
